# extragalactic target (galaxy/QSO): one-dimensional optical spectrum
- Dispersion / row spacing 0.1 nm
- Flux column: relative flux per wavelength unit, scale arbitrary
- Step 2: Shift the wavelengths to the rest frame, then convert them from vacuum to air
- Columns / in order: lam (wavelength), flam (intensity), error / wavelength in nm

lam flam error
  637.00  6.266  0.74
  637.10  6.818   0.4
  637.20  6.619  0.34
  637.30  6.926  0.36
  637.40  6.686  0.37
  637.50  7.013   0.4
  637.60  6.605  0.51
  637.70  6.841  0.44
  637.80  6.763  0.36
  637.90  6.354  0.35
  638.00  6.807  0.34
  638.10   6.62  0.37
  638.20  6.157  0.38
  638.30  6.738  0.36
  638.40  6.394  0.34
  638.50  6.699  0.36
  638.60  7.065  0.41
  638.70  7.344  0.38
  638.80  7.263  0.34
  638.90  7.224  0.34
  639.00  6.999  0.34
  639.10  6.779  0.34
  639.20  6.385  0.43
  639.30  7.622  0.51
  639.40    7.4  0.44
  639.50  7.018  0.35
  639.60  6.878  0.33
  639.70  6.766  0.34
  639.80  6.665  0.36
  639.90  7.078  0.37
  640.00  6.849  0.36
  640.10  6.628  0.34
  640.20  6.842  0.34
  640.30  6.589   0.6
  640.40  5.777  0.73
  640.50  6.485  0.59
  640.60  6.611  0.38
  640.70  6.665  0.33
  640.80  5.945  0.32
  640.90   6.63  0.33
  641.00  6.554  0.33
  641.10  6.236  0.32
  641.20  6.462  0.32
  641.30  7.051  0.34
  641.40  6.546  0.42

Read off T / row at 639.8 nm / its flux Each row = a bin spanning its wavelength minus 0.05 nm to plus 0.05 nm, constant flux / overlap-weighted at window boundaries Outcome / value 6.665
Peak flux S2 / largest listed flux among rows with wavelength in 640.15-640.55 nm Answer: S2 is 6.842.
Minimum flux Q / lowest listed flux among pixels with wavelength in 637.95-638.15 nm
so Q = 6.62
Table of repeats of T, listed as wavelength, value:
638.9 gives 7.224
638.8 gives 7.263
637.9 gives 6.354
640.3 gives 6.589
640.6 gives 6.611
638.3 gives 6.738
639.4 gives 7.4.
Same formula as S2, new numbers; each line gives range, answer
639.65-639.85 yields 6.766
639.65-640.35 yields 7.078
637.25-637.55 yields 7.013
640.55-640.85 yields 6.665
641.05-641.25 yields 6.462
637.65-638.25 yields 6.841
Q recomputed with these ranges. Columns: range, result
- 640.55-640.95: 5.945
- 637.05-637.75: 6.605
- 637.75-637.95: 6.354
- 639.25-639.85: 6.665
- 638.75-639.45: 6.385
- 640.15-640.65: 5.777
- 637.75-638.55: 6.157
